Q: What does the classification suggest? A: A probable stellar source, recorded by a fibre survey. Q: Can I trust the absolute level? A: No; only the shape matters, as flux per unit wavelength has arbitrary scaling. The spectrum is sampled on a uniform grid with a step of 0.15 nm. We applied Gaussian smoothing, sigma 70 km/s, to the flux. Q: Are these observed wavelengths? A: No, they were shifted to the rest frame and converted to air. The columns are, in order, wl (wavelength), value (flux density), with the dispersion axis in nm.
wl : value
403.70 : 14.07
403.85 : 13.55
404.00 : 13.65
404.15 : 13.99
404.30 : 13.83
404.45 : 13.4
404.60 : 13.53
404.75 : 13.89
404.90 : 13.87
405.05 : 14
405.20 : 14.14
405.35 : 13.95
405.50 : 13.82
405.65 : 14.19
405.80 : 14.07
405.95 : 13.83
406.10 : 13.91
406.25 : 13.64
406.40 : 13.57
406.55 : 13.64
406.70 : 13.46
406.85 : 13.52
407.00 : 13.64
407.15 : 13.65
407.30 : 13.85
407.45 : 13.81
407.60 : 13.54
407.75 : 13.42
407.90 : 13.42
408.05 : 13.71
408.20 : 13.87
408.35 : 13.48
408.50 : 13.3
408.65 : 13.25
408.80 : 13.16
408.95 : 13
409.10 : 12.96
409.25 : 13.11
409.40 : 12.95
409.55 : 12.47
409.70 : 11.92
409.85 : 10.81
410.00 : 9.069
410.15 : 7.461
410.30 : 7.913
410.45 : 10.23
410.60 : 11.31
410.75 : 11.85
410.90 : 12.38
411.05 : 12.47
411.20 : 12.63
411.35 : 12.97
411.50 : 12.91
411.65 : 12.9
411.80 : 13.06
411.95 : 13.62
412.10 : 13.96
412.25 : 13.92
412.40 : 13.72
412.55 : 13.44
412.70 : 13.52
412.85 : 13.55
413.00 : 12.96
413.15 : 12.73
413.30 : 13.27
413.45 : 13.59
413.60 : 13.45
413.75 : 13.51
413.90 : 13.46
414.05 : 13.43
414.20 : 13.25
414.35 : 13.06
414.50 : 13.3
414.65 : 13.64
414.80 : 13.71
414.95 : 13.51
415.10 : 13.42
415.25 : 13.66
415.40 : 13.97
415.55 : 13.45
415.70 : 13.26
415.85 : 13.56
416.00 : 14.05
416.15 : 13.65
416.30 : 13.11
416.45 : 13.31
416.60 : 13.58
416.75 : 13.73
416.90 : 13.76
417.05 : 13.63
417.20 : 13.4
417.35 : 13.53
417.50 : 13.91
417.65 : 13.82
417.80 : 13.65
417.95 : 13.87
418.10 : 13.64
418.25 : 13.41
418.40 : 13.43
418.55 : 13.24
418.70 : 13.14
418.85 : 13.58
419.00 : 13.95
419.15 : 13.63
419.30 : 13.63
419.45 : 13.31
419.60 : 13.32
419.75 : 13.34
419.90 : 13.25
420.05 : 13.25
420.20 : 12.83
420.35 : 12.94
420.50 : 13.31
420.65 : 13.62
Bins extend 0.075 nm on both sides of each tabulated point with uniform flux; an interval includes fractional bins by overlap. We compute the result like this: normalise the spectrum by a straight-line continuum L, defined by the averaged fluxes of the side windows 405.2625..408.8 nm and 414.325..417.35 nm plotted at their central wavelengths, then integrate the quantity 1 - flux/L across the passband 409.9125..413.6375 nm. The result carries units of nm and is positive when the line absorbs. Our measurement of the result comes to 0.35 nm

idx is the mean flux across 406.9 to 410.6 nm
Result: 12.4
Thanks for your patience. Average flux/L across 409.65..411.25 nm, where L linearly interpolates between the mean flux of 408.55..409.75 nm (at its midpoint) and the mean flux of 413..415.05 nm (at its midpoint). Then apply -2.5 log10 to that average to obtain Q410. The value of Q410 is 0.21 mag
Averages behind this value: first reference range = 12.9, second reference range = 13.4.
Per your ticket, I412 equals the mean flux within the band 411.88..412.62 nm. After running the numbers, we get 13.7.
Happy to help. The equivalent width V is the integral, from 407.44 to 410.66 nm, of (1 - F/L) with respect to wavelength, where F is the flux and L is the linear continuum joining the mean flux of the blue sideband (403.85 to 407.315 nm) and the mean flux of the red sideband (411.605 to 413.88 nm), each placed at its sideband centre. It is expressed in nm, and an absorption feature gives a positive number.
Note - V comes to 0.34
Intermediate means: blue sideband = 13.8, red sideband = 13.4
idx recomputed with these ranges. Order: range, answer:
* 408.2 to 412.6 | 12.3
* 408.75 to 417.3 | 12.9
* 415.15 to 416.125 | 13.7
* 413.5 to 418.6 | 13.5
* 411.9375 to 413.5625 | 13.5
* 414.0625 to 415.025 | 13.4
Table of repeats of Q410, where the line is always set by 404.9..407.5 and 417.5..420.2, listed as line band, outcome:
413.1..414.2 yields 0.02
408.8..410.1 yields 0.14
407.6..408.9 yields 0.02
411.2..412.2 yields 0.04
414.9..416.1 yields 0.00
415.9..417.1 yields 0.00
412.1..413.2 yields 0.01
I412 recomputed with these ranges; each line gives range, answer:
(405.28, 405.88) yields 14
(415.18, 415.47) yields 13.8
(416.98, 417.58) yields 13.6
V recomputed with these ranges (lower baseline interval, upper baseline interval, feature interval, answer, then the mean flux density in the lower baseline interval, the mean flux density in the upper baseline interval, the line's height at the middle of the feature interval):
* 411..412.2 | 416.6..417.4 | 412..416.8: -0.05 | 13.1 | 13.6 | 13.4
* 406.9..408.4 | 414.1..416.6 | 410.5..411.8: 0.11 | 13.6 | 13.5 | 13.6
